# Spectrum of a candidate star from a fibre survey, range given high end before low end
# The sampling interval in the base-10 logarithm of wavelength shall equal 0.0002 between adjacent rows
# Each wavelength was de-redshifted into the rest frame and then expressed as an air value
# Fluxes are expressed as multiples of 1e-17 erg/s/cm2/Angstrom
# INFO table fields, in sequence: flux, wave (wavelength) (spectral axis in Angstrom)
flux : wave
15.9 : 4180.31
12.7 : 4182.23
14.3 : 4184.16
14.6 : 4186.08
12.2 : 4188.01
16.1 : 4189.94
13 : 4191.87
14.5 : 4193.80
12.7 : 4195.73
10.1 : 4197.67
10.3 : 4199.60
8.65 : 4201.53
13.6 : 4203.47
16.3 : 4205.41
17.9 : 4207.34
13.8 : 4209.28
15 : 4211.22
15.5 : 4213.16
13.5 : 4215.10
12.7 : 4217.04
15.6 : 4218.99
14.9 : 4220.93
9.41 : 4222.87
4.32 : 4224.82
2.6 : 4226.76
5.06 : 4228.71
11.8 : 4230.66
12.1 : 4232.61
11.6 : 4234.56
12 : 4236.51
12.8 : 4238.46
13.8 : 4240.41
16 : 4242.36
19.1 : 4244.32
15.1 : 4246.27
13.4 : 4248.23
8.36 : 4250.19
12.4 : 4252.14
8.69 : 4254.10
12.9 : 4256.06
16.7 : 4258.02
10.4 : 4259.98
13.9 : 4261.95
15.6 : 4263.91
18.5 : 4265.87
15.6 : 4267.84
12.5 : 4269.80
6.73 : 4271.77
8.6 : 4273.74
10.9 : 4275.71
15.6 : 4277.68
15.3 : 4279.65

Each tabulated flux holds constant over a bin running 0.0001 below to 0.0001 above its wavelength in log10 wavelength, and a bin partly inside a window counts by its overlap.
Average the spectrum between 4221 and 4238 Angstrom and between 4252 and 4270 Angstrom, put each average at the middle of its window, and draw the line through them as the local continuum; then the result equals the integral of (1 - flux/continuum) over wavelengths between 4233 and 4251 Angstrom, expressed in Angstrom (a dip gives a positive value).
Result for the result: -4.4 Angstrom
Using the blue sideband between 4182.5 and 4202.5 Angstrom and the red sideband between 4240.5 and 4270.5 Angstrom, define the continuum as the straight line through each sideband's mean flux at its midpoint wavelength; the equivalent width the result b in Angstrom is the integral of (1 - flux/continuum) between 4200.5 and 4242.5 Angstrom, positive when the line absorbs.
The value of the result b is 3.4 Angstrom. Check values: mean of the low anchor 12.6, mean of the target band 12.1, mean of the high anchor 14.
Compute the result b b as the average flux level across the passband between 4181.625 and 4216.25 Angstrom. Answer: 13.6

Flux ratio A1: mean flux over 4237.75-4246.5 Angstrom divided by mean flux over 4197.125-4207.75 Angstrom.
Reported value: 1.22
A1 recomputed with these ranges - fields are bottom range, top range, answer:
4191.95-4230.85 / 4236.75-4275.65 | 1.10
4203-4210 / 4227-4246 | 0.80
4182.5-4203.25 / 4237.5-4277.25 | 1.04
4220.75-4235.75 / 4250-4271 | 1.53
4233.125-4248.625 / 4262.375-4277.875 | 0.91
